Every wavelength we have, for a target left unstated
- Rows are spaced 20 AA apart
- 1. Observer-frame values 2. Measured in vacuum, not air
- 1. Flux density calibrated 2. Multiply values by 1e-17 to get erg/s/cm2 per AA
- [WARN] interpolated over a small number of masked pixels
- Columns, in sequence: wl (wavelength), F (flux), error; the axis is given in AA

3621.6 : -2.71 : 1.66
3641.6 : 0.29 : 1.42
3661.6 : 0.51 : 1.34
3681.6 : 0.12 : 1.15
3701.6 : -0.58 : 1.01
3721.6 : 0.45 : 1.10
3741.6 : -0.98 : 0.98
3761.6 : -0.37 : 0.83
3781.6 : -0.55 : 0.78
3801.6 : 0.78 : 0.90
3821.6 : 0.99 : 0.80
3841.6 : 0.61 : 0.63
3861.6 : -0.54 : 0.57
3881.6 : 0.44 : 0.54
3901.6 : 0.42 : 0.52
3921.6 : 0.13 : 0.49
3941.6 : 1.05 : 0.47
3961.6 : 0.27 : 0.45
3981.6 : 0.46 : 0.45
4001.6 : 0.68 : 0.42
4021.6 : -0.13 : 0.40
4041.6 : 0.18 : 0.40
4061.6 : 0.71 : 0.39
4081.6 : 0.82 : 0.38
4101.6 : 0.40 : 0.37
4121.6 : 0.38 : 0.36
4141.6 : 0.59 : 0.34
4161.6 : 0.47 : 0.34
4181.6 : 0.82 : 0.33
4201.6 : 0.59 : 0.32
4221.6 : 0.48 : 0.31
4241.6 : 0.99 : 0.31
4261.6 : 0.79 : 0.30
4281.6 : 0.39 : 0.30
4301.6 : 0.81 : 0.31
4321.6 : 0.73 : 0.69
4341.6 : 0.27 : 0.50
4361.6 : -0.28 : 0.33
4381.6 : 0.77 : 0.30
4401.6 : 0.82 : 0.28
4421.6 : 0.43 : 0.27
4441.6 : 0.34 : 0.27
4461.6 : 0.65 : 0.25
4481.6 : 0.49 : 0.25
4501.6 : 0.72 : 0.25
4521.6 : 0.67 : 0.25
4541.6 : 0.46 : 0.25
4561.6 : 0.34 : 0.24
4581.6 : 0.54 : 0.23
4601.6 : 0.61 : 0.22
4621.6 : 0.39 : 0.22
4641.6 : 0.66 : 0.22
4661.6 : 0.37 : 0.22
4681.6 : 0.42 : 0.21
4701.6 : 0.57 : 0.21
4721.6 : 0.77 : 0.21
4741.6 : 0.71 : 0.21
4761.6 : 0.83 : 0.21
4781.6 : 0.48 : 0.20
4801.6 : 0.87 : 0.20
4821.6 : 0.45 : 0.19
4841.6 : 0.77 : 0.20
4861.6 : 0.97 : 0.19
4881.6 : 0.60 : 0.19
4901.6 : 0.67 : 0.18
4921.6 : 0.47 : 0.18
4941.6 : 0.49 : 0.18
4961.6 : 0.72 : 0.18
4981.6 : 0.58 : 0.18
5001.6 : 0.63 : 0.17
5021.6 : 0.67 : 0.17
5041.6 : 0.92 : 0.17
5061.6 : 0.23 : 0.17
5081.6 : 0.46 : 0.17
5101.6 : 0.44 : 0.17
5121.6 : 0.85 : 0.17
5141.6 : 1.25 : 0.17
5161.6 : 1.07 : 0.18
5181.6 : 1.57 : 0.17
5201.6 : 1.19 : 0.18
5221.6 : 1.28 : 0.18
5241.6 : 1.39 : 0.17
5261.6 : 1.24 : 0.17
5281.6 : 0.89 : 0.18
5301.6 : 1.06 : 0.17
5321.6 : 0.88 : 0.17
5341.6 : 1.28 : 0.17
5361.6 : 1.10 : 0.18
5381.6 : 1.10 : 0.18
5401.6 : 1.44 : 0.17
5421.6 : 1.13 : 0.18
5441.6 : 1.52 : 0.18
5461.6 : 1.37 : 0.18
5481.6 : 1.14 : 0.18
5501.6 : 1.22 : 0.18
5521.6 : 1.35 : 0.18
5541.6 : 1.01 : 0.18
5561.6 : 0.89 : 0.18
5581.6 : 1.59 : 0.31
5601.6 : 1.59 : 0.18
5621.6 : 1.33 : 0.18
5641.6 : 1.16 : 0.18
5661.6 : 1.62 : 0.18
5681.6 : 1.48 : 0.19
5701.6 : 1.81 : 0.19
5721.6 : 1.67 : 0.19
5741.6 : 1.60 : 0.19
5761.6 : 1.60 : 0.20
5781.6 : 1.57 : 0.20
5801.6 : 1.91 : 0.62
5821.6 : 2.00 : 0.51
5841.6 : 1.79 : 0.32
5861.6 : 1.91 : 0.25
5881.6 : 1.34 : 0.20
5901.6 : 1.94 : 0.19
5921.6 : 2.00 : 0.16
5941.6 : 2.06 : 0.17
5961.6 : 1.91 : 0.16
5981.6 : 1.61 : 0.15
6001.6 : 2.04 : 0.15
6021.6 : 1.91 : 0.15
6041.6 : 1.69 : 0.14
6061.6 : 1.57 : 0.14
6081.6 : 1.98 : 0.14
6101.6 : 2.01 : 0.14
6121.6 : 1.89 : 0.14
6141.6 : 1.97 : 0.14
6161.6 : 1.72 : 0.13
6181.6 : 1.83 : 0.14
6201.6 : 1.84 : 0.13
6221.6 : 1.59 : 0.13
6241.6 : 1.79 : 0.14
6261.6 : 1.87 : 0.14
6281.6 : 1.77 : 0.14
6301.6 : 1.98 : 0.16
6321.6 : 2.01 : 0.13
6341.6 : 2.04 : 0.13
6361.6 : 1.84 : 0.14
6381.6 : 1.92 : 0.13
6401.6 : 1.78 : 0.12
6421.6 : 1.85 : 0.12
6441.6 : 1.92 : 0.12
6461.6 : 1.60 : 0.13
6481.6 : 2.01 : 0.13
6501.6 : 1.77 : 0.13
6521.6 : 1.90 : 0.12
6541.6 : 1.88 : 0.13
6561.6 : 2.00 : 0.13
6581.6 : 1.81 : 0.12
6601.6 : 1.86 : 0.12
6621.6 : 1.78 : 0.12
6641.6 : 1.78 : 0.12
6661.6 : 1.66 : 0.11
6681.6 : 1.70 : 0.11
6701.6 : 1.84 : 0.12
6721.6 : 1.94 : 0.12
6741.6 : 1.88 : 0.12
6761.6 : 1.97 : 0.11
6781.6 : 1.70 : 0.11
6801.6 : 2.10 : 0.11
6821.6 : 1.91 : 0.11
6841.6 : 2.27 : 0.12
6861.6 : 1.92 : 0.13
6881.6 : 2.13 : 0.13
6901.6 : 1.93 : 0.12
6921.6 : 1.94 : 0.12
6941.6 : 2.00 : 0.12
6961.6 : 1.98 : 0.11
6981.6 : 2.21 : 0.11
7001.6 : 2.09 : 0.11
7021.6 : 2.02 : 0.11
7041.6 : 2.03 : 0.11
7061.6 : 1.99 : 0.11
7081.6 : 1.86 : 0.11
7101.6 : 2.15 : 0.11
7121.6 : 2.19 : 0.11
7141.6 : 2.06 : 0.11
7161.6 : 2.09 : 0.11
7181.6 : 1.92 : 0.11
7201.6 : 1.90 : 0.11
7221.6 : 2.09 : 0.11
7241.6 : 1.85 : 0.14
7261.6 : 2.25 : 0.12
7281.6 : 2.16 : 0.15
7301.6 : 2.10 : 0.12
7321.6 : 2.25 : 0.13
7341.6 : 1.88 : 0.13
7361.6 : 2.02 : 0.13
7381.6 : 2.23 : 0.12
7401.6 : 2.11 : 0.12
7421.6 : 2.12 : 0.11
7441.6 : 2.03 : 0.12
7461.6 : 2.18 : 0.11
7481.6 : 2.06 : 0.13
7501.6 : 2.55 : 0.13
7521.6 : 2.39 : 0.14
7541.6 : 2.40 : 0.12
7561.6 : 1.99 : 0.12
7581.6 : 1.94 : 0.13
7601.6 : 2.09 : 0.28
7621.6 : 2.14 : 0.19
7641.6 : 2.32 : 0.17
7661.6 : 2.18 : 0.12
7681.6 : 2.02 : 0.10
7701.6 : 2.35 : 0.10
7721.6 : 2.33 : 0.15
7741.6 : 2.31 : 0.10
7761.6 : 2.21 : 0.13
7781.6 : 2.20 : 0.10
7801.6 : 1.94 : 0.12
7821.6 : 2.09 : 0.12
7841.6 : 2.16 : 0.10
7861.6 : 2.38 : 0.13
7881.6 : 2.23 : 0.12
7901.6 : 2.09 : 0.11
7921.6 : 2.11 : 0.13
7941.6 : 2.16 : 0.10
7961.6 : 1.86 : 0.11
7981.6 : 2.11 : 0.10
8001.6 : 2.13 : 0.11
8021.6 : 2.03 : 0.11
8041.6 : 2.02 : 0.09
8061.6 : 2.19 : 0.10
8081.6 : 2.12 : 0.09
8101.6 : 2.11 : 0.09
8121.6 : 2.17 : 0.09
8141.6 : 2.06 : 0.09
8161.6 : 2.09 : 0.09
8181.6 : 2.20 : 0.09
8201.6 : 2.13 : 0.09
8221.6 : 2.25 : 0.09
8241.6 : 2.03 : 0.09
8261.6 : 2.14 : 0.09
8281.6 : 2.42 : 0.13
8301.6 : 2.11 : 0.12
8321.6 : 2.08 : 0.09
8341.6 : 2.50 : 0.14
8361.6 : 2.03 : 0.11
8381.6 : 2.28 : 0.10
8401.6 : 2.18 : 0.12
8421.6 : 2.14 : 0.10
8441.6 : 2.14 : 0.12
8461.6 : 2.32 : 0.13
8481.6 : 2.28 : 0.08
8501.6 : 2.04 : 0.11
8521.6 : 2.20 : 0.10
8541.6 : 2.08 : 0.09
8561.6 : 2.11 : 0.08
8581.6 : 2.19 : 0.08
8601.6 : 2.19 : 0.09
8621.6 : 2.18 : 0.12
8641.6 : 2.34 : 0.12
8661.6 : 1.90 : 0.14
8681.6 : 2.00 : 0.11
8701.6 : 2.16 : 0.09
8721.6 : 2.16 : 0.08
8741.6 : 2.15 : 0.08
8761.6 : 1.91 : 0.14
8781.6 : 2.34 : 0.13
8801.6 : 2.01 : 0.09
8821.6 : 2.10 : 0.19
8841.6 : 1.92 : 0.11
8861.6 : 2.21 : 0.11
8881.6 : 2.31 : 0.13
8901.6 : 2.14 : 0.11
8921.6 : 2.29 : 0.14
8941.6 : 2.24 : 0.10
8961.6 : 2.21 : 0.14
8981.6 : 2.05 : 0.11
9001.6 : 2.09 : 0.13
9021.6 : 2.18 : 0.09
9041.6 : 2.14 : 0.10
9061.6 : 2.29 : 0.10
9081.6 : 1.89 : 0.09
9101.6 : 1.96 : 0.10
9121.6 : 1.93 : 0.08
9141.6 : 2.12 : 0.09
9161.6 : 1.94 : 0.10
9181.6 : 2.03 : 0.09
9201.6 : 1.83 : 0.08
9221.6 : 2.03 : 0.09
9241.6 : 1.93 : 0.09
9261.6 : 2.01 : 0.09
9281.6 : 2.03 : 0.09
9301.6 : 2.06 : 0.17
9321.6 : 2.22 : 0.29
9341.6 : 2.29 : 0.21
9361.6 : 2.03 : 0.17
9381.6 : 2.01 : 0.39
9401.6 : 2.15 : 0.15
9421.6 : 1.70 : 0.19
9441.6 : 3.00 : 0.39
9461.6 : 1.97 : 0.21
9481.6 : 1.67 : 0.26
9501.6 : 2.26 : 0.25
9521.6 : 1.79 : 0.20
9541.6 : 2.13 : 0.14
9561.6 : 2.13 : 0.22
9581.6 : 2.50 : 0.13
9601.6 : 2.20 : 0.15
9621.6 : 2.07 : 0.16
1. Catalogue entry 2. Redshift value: 0.286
